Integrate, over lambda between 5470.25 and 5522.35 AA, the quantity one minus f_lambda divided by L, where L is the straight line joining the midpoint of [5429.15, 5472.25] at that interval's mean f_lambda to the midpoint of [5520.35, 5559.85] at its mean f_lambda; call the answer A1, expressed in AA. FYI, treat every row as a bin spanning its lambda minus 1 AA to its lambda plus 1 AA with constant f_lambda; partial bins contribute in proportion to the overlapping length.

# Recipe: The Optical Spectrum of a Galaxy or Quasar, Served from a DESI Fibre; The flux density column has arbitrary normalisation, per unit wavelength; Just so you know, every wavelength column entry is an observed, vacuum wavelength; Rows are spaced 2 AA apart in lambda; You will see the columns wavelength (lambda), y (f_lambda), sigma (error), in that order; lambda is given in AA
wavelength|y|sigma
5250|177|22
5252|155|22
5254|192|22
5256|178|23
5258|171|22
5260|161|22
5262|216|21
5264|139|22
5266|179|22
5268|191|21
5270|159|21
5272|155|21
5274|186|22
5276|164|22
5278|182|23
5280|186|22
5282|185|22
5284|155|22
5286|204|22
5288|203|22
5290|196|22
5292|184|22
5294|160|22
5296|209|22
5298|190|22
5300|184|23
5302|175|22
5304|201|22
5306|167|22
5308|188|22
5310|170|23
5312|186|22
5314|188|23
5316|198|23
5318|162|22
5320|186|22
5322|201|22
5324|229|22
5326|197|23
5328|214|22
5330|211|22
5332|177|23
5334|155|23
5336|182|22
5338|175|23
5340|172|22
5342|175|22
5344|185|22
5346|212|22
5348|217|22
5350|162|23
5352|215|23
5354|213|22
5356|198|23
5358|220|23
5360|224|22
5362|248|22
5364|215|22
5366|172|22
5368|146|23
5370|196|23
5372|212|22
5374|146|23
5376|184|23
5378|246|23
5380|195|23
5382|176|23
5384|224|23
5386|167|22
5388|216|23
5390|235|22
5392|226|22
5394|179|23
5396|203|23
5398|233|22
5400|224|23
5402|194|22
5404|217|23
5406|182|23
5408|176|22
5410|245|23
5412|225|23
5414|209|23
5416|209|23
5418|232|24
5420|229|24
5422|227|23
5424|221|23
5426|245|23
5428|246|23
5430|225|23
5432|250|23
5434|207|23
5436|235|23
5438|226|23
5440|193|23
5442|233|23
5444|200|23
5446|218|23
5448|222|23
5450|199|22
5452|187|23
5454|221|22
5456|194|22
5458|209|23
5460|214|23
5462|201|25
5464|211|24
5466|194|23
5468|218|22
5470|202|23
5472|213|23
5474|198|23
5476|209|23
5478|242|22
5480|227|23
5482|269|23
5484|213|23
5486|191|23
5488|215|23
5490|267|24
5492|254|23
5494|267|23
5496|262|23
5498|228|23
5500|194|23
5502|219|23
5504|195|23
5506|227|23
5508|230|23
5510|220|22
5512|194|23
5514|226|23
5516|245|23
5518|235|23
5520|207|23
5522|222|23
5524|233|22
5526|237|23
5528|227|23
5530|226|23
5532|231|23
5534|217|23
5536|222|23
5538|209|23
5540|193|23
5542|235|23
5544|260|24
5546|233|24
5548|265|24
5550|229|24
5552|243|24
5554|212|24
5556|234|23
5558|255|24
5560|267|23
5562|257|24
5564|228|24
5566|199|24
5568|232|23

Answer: -0.8 AA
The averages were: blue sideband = 212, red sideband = 231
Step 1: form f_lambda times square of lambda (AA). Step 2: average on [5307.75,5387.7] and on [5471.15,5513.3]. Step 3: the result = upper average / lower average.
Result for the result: 1.2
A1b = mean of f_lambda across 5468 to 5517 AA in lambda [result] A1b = 225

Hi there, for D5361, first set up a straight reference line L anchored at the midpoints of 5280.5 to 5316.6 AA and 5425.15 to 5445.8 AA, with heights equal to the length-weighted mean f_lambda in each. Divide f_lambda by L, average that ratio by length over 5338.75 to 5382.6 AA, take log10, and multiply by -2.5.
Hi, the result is 0.04 mag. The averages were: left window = 186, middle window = 197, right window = 226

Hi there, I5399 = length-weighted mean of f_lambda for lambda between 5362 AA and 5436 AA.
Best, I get 210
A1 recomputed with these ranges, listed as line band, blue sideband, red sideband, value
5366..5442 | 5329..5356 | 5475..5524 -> -2.37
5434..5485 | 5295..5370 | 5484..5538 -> 0.60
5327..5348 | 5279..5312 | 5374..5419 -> 0.76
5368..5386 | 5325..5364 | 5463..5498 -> 1.05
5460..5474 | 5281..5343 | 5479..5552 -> 0.78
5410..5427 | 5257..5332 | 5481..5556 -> -1.38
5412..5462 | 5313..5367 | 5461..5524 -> -1.32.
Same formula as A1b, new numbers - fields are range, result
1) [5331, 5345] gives 174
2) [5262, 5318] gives 181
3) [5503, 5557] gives 226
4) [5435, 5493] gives 216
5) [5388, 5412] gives 211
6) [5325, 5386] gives 195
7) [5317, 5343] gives 187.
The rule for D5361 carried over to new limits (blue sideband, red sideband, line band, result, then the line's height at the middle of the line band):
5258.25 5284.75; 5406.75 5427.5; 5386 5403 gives 0.02 mag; 214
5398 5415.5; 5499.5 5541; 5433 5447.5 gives -0.02 mag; 213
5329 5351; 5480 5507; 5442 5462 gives 0.05 mag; 218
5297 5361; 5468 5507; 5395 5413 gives -0.02 mag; 208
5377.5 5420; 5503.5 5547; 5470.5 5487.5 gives 0.00 mag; 219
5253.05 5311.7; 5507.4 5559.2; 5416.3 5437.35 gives -0.11 mag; 208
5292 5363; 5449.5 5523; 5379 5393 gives -0.02 mag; 203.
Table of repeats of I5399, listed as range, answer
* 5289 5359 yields 190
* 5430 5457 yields 215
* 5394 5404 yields 210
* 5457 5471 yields 207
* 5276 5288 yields 183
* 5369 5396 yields 200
